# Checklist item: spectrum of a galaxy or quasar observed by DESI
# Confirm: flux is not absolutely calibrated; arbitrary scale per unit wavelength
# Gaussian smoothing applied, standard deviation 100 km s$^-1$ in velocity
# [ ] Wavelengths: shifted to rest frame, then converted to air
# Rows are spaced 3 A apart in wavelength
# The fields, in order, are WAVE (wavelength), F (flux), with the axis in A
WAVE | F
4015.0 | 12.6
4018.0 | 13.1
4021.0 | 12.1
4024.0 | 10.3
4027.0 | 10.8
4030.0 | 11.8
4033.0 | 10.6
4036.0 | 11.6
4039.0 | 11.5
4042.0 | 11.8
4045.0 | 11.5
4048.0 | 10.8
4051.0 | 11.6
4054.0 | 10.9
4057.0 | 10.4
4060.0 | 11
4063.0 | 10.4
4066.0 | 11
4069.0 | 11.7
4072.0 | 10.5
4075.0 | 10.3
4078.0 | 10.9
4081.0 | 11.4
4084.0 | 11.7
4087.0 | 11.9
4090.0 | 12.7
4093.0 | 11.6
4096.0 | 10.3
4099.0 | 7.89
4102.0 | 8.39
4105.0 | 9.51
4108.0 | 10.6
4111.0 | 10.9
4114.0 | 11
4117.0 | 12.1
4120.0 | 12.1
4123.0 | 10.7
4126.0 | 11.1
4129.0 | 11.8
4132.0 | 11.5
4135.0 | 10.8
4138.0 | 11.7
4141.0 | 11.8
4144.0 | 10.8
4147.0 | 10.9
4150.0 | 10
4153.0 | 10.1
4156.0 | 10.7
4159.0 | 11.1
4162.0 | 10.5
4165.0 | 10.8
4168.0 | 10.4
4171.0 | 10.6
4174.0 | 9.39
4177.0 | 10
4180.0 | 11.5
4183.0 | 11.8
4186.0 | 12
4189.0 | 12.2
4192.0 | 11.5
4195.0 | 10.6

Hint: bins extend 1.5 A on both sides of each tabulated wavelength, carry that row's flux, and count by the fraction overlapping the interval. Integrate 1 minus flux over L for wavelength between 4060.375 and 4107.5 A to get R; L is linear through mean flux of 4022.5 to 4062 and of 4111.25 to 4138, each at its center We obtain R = 2.4 A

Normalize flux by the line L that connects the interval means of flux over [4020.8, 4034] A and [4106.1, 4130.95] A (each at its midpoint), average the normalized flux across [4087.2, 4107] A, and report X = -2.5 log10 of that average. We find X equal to 0.10 mag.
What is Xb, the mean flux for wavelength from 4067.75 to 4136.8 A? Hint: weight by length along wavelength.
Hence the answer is 10.9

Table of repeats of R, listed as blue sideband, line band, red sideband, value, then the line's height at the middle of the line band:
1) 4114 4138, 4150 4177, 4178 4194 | 2.8 A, 11.6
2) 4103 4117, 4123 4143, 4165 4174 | -1.7 A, 10.5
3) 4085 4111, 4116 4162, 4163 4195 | -1.8 A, 10.7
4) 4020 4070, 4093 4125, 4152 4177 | 1.0 A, 10.8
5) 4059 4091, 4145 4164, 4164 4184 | 0.3 A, 10.7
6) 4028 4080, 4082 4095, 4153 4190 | -1.0 A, 11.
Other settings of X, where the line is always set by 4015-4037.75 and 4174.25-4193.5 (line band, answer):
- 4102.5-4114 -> 0.12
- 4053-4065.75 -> 0.08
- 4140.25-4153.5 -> 0.07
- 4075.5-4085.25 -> 0.03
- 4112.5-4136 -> 0.00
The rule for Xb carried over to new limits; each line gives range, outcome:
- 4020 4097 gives 11.2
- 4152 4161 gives 10.7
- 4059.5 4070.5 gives 11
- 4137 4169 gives 10.8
